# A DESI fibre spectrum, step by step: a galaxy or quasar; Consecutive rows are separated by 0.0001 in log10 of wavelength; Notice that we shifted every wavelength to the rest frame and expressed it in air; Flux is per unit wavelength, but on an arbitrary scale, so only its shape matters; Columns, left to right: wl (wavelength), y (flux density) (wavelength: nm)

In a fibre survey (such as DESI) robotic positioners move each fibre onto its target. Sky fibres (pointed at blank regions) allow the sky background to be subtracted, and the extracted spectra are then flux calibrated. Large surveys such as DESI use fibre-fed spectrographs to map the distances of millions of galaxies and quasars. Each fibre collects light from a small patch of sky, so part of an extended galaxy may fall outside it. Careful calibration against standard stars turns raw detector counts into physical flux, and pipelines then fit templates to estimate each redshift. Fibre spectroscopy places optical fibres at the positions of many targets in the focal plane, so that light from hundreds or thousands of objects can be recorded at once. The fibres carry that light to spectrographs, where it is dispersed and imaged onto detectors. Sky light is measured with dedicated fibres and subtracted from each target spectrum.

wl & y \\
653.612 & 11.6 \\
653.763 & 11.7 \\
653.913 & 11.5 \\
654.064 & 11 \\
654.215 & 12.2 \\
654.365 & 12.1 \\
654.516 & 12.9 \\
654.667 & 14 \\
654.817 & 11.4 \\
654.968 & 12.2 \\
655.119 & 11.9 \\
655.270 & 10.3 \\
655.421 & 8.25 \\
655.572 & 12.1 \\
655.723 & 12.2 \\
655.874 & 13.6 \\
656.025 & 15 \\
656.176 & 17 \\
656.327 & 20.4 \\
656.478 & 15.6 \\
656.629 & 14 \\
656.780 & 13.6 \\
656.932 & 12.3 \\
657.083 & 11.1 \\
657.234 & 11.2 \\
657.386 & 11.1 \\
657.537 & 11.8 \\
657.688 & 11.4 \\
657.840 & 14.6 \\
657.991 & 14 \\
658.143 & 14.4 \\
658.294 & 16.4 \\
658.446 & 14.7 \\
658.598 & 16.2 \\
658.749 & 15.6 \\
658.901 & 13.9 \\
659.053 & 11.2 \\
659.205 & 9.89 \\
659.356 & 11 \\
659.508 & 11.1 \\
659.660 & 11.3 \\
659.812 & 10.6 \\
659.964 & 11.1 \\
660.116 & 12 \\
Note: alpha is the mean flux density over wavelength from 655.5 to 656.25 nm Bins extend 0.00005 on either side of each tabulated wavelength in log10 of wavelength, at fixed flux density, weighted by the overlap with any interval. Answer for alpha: 14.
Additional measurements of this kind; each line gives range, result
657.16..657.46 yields 11.1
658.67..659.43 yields 12.4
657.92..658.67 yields 15.1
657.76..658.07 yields 14.2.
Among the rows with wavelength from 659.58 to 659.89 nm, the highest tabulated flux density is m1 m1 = 11.3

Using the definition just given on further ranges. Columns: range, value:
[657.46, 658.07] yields 14.6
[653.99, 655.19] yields 14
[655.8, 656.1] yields 15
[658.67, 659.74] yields 15.6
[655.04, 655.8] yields 12.2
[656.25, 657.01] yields 20.4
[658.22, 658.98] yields 16.4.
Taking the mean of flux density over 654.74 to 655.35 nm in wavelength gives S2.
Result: 11.4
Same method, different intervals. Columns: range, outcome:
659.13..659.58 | 10.7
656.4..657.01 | 13.9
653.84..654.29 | 11.6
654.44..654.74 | 13.4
